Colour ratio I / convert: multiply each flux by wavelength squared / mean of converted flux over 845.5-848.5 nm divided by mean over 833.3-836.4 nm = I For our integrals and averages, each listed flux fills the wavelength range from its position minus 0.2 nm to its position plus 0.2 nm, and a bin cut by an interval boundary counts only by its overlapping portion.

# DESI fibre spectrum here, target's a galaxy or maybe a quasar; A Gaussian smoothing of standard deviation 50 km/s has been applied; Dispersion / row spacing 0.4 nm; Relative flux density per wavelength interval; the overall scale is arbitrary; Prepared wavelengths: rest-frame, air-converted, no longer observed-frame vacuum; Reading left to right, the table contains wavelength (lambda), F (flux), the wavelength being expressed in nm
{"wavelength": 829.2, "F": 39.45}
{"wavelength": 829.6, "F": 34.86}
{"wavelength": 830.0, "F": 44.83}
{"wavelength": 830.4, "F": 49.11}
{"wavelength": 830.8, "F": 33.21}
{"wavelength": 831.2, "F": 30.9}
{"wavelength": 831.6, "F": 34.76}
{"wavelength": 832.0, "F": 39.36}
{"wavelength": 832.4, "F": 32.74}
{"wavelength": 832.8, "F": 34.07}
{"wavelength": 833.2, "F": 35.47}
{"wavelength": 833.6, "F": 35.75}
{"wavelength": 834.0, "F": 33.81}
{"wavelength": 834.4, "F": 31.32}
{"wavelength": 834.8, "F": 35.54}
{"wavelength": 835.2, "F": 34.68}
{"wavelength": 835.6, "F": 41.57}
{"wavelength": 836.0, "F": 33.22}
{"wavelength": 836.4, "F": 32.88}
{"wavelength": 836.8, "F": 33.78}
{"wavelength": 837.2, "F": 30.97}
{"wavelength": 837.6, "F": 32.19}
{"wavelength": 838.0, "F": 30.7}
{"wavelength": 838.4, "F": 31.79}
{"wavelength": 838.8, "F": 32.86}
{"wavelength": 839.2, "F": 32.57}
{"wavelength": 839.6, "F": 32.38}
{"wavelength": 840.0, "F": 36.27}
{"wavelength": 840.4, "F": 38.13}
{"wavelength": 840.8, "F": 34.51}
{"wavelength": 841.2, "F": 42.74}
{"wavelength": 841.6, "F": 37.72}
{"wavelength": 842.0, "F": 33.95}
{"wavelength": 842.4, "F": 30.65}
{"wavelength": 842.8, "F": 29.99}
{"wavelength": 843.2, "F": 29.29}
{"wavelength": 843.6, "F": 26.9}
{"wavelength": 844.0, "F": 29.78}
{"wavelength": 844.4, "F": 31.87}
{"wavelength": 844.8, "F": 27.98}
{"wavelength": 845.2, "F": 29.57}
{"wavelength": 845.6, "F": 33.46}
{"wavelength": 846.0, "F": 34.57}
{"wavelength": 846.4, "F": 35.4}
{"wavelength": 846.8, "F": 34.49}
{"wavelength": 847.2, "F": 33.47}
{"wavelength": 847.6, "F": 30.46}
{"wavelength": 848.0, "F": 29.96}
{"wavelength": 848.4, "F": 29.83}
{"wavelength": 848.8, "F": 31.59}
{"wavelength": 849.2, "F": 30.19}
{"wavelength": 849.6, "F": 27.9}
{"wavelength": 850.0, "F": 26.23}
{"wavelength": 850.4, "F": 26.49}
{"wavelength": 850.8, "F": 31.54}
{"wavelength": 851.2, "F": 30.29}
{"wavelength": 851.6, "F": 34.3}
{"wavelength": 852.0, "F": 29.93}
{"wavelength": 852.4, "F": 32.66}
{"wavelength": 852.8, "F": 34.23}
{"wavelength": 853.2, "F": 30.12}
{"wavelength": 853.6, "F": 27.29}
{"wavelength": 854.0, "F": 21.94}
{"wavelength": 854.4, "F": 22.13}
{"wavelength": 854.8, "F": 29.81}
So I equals 0.96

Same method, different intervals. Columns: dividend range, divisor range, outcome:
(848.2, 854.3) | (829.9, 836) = 0.85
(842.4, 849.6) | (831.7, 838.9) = 0.93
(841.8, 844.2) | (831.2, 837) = 0.88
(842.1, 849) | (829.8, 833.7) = 0.87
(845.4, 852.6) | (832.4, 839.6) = 0.96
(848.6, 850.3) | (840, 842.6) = 0.81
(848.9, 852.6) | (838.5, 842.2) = 0.86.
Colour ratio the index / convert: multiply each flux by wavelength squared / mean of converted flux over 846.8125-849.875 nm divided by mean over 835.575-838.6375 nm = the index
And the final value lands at 1.0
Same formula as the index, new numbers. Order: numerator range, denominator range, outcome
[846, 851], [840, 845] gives 0.95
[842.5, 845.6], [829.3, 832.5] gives 0.81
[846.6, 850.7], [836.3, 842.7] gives 0.91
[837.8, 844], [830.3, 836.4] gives 0.96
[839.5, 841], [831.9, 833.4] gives 1.03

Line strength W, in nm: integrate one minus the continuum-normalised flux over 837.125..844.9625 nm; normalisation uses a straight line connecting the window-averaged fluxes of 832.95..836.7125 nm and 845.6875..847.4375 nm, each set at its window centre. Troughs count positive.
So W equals 0.43 nm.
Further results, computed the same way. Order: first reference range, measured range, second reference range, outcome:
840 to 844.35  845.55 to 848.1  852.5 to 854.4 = -0.17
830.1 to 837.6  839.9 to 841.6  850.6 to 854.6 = -0.25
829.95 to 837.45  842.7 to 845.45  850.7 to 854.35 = 0.25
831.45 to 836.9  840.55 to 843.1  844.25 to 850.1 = -0.16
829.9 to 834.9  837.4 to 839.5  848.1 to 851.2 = 0.10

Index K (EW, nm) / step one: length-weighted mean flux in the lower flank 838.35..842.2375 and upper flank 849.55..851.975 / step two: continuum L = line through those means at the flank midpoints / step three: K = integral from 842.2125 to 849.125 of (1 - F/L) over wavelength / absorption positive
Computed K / 0.26 nm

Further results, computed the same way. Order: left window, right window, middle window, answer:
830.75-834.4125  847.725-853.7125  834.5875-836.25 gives -0.120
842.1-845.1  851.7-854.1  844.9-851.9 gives -0.314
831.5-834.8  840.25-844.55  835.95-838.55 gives 0.143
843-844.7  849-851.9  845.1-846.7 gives -0.224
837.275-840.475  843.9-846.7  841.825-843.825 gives 0.142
